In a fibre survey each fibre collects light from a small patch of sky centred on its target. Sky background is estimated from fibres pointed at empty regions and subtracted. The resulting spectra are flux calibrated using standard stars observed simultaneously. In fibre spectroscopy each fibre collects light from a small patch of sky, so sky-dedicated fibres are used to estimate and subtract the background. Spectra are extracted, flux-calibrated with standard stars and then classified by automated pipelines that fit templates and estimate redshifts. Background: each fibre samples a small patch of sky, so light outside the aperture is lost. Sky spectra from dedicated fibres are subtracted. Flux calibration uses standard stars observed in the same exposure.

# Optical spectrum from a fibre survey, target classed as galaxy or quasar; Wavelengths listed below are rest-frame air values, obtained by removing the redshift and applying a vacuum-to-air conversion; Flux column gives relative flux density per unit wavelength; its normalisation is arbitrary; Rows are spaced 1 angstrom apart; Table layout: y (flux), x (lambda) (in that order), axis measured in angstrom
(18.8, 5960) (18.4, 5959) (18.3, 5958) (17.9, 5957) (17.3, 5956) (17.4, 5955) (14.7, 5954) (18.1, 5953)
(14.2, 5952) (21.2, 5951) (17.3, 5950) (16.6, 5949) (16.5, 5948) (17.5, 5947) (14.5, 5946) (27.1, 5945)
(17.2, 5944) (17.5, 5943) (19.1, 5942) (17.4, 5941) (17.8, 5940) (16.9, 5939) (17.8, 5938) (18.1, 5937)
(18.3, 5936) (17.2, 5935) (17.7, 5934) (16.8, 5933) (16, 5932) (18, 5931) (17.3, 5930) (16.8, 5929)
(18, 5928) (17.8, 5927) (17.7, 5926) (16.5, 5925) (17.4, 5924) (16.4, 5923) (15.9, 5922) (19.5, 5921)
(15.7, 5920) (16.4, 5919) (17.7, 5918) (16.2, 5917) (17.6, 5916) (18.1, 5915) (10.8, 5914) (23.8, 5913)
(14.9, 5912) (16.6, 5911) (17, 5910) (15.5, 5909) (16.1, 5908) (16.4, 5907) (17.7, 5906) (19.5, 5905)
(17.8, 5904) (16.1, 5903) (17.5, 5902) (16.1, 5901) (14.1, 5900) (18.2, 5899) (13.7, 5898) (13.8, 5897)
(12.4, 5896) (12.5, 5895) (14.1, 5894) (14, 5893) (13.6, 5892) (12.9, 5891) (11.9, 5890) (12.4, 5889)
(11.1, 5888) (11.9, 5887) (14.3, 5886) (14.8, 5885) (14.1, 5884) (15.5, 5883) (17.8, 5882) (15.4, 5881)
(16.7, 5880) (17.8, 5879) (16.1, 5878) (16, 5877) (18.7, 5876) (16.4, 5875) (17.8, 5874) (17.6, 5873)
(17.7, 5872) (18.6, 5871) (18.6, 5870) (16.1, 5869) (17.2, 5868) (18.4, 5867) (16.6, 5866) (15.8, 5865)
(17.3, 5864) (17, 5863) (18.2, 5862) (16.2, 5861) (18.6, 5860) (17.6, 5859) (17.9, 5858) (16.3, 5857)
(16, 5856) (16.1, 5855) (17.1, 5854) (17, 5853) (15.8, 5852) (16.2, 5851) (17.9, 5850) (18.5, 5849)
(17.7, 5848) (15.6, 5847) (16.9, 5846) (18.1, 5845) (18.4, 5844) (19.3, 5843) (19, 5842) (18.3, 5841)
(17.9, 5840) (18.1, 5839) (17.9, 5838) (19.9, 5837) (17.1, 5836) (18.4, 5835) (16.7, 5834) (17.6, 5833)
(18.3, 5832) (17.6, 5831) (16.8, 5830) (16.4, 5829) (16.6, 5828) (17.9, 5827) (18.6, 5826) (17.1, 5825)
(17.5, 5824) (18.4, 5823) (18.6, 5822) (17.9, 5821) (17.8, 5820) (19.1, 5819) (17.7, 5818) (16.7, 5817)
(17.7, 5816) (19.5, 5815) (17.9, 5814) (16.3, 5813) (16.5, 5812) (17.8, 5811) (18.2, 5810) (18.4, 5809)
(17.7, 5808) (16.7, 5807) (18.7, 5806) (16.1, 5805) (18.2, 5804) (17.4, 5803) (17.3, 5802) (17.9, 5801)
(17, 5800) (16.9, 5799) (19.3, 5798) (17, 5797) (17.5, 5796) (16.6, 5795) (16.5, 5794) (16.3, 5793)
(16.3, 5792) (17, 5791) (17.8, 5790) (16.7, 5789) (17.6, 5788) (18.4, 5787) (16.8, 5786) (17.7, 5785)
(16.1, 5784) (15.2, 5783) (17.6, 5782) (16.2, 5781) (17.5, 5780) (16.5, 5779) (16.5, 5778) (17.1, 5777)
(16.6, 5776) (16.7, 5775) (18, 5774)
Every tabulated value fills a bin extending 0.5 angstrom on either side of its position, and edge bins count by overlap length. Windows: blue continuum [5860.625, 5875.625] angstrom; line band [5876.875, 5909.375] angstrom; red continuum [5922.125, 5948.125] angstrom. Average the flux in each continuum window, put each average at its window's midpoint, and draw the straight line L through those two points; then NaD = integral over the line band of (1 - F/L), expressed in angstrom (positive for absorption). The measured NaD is 4.4 angstrom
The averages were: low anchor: 17.3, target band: 15.1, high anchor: 17.7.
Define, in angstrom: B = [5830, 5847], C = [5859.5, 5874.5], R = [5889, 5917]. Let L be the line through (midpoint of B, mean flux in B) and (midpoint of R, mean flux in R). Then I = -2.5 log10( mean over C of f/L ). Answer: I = -0.03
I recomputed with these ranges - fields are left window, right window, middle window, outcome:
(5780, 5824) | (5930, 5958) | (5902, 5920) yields 0.041 mag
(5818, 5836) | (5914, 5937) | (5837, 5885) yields 0.017 mag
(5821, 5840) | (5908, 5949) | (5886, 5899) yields 0.313 mag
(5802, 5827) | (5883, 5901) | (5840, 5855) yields -0.097 mag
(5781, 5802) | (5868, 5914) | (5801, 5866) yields -0.065 mag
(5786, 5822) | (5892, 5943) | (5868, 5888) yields 0.043 mag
